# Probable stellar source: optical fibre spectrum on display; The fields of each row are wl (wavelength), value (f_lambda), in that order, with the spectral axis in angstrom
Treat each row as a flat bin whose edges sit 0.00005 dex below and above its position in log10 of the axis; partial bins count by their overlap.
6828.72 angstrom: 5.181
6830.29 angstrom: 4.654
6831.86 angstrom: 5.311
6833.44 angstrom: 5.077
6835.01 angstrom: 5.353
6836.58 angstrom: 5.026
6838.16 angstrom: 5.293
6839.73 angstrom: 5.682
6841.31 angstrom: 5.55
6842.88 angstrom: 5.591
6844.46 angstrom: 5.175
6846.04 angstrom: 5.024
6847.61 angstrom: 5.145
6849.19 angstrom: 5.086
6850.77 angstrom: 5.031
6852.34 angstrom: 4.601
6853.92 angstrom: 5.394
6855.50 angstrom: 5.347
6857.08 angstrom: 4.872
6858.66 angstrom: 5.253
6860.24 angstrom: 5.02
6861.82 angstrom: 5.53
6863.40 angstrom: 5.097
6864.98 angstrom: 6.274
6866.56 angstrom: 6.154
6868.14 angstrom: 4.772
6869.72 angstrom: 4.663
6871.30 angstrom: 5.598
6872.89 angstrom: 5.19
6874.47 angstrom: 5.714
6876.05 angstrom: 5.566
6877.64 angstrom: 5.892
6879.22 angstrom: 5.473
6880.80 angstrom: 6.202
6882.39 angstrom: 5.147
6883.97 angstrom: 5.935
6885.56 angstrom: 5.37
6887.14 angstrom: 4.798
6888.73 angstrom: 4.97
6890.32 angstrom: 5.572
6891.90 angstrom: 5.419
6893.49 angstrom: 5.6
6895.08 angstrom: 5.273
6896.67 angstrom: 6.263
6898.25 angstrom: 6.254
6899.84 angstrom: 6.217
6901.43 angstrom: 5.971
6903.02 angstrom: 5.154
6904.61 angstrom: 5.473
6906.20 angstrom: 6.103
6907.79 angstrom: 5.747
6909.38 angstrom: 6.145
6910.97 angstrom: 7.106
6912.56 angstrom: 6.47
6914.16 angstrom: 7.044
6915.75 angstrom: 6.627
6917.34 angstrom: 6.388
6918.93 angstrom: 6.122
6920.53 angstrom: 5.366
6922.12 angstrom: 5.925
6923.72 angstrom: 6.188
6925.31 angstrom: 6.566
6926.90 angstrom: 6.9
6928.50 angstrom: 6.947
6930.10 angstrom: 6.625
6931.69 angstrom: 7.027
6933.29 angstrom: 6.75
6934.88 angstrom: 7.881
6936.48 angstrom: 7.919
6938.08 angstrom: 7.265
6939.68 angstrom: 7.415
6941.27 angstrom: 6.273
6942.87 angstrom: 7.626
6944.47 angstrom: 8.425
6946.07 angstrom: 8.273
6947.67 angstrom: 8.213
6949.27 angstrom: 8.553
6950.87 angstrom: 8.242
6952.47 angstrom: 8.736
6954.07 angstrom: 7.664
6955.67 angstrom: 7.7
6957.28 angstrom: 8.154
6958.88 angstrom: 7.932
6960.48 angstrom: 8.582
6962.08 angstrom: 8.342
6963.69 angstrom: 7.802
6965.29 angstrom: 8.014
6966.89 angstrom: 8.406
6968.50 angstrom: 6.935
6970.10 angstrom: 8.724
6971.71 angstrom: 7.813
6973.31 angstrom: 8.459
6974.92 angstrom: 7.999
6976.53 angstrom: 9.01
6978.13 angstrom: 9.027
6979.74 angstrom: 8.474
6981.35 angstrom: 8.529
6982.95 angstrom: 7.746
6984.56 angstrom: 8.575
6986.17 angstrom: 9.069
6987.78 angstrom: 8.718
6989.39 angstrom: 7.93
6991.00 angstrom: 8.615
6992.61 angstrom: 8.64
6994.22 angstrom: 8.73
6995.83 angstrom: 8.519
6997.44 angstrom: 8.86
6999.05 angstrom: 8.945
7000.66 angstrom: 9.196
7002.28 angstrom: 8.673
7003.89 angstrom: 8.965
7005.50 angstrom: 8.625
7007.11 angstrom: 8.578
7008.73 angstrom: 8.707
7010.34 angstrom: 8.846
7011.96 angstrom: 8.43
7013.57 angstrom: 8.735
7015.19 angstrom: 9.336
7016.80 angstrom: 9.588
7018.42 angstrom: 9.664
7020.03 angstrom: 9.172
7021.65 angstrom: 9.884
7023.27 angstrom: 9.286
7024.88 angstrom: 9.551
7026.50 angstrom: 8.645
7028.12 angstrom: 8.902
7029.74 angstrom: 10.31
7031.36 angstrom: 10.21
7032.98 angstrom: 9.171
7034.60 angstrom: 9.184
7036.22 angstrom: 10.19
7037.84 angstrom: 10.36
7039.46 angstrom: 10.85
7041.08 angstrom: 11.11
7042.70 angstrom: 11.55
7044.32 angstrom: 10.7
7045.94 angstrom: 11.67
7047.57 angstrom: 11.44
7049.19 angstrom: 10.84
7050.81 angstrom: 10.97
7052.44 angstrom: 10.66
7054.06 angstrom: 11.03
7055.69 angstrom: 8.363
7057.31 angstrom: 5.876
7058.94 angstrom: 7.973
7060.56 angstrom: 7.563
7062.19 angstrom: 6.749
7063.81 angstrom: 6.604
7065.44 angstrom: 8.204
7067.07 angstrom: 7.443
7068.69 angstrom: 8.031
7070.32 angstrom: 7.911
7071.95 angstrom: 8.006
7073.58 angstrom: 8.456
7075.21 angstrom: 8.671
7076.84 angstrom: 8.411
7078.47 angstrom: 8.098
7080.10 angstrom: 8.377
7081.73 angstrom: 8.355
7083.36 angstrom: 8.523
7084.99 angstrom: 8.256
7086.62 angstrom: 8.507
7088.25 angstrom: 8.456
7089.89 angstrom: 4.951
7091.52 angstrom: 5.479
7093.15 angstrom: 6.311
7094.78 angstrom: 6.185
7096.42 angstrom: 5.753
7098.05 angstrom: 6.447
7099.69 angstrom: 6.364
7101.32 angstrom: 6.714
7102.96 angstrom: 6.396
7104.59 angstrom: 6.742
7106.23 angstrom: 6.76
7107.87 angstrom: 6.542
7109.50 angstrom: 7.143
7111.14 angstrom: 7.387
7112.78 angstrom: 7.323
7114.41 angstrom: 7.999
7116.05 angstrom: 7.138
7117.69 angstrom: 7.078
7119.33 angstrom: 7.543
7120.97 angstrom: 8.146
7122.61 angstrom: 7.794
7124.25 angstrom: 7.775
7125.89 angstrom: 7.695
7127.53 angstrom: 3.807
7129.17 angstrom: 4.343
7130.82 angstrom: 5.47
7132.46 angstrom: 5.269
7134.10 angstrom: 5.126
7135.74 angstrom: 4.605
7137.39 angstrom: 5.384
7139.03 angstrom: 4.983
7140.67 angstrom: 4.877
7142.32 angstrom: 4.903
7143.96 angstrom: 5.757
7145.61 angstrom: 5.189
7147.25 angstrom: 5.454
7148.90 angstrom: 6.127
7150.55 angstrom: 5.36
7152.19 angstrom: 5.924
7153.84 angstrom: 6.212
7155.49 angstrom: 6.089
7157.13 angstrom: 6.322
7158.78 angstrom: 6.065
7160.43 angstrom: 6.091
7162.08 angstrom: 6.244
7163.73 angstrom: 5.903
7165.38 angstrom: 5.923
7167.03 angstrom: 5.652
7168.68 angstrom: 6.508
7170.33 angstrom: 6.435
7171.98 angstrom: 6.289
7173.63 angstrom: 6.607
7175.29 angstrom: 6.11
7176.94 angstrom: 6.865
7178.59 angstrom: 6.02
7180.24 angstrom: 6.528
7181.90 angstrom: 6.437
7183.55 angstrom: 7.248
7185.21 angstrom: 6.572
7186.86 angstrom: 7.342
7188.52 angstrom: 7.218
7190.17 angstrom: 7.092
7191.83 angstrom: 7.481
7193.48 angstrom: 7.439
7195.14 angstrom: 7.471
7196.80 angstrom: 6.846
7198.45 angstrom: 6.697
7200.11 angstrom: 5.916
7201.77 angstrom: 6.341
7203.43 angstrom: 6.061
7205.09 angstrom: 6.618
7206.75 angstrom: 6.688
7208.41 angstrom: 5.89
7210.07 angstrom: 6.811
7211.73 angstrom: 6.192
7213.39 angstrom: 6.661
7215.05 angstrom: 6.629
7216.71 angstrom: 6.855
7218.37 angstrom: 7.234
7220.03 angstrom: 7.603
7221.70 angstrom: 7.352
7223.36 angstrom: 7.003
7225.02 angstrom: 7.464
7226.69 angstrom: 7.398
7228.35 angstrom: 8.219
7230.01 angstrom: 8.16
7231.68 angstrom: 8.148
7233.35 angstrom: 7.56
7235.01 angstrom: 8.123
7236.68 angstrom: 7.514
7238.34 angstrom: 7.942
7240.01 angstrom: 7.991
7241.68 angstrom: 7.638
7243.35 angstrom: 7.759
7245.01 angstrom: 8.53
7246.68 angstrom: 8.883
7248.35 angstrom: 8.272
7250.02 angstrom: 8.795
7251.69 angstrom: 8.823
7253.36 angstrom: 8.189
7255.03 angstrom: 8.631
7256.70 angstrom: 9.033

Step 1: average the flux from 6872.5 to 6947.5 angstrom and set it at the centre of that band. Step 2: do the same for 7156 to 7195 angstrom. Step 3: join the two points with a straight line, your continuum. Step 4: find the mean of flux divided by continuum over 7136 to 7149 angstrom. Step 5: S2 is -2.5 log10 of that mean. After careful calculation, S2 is 0.23 mag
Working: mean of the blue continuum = 6.29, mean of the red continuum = 6.55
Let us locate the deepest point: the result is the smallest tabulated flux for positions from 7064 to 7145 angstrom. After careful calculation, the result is 3.807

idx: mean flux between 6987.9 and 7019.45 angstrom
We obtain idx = 8.82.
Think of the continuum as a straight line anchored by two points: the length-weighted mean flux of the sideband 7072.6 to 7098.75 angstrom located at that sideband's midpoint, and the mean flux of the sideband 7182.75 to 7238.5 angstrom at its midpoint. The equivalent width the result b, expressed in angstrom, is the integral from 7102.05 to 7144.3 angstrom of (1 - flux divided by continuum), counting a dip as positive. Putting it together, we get 6.00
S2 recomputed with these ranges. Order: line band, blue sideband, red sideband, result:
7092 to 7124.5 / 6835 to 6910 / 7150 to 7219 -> -0.115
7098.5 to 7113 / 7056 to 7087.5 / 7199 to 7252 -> 0.150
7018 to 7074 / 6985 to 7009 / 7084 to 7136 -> -0.191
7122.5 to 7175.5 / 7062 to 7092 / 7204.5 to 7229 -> 0.261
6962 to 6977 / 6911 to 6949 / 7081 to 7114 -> -0.164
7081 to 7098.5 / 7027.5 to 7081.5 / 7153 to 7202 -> 0.200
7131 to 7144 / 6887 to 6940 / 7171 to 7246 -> 0.328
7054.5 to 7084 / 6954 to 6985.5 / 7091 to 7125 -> -0.090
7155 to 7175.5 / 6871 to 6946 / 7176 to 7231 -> 0.110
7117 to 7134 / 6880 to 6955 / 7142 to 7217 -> -0.002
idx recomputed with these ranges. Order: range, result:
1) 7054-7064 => 7.56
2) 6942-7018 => 8.47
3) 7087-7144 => 6.33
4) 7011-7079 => 9.23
